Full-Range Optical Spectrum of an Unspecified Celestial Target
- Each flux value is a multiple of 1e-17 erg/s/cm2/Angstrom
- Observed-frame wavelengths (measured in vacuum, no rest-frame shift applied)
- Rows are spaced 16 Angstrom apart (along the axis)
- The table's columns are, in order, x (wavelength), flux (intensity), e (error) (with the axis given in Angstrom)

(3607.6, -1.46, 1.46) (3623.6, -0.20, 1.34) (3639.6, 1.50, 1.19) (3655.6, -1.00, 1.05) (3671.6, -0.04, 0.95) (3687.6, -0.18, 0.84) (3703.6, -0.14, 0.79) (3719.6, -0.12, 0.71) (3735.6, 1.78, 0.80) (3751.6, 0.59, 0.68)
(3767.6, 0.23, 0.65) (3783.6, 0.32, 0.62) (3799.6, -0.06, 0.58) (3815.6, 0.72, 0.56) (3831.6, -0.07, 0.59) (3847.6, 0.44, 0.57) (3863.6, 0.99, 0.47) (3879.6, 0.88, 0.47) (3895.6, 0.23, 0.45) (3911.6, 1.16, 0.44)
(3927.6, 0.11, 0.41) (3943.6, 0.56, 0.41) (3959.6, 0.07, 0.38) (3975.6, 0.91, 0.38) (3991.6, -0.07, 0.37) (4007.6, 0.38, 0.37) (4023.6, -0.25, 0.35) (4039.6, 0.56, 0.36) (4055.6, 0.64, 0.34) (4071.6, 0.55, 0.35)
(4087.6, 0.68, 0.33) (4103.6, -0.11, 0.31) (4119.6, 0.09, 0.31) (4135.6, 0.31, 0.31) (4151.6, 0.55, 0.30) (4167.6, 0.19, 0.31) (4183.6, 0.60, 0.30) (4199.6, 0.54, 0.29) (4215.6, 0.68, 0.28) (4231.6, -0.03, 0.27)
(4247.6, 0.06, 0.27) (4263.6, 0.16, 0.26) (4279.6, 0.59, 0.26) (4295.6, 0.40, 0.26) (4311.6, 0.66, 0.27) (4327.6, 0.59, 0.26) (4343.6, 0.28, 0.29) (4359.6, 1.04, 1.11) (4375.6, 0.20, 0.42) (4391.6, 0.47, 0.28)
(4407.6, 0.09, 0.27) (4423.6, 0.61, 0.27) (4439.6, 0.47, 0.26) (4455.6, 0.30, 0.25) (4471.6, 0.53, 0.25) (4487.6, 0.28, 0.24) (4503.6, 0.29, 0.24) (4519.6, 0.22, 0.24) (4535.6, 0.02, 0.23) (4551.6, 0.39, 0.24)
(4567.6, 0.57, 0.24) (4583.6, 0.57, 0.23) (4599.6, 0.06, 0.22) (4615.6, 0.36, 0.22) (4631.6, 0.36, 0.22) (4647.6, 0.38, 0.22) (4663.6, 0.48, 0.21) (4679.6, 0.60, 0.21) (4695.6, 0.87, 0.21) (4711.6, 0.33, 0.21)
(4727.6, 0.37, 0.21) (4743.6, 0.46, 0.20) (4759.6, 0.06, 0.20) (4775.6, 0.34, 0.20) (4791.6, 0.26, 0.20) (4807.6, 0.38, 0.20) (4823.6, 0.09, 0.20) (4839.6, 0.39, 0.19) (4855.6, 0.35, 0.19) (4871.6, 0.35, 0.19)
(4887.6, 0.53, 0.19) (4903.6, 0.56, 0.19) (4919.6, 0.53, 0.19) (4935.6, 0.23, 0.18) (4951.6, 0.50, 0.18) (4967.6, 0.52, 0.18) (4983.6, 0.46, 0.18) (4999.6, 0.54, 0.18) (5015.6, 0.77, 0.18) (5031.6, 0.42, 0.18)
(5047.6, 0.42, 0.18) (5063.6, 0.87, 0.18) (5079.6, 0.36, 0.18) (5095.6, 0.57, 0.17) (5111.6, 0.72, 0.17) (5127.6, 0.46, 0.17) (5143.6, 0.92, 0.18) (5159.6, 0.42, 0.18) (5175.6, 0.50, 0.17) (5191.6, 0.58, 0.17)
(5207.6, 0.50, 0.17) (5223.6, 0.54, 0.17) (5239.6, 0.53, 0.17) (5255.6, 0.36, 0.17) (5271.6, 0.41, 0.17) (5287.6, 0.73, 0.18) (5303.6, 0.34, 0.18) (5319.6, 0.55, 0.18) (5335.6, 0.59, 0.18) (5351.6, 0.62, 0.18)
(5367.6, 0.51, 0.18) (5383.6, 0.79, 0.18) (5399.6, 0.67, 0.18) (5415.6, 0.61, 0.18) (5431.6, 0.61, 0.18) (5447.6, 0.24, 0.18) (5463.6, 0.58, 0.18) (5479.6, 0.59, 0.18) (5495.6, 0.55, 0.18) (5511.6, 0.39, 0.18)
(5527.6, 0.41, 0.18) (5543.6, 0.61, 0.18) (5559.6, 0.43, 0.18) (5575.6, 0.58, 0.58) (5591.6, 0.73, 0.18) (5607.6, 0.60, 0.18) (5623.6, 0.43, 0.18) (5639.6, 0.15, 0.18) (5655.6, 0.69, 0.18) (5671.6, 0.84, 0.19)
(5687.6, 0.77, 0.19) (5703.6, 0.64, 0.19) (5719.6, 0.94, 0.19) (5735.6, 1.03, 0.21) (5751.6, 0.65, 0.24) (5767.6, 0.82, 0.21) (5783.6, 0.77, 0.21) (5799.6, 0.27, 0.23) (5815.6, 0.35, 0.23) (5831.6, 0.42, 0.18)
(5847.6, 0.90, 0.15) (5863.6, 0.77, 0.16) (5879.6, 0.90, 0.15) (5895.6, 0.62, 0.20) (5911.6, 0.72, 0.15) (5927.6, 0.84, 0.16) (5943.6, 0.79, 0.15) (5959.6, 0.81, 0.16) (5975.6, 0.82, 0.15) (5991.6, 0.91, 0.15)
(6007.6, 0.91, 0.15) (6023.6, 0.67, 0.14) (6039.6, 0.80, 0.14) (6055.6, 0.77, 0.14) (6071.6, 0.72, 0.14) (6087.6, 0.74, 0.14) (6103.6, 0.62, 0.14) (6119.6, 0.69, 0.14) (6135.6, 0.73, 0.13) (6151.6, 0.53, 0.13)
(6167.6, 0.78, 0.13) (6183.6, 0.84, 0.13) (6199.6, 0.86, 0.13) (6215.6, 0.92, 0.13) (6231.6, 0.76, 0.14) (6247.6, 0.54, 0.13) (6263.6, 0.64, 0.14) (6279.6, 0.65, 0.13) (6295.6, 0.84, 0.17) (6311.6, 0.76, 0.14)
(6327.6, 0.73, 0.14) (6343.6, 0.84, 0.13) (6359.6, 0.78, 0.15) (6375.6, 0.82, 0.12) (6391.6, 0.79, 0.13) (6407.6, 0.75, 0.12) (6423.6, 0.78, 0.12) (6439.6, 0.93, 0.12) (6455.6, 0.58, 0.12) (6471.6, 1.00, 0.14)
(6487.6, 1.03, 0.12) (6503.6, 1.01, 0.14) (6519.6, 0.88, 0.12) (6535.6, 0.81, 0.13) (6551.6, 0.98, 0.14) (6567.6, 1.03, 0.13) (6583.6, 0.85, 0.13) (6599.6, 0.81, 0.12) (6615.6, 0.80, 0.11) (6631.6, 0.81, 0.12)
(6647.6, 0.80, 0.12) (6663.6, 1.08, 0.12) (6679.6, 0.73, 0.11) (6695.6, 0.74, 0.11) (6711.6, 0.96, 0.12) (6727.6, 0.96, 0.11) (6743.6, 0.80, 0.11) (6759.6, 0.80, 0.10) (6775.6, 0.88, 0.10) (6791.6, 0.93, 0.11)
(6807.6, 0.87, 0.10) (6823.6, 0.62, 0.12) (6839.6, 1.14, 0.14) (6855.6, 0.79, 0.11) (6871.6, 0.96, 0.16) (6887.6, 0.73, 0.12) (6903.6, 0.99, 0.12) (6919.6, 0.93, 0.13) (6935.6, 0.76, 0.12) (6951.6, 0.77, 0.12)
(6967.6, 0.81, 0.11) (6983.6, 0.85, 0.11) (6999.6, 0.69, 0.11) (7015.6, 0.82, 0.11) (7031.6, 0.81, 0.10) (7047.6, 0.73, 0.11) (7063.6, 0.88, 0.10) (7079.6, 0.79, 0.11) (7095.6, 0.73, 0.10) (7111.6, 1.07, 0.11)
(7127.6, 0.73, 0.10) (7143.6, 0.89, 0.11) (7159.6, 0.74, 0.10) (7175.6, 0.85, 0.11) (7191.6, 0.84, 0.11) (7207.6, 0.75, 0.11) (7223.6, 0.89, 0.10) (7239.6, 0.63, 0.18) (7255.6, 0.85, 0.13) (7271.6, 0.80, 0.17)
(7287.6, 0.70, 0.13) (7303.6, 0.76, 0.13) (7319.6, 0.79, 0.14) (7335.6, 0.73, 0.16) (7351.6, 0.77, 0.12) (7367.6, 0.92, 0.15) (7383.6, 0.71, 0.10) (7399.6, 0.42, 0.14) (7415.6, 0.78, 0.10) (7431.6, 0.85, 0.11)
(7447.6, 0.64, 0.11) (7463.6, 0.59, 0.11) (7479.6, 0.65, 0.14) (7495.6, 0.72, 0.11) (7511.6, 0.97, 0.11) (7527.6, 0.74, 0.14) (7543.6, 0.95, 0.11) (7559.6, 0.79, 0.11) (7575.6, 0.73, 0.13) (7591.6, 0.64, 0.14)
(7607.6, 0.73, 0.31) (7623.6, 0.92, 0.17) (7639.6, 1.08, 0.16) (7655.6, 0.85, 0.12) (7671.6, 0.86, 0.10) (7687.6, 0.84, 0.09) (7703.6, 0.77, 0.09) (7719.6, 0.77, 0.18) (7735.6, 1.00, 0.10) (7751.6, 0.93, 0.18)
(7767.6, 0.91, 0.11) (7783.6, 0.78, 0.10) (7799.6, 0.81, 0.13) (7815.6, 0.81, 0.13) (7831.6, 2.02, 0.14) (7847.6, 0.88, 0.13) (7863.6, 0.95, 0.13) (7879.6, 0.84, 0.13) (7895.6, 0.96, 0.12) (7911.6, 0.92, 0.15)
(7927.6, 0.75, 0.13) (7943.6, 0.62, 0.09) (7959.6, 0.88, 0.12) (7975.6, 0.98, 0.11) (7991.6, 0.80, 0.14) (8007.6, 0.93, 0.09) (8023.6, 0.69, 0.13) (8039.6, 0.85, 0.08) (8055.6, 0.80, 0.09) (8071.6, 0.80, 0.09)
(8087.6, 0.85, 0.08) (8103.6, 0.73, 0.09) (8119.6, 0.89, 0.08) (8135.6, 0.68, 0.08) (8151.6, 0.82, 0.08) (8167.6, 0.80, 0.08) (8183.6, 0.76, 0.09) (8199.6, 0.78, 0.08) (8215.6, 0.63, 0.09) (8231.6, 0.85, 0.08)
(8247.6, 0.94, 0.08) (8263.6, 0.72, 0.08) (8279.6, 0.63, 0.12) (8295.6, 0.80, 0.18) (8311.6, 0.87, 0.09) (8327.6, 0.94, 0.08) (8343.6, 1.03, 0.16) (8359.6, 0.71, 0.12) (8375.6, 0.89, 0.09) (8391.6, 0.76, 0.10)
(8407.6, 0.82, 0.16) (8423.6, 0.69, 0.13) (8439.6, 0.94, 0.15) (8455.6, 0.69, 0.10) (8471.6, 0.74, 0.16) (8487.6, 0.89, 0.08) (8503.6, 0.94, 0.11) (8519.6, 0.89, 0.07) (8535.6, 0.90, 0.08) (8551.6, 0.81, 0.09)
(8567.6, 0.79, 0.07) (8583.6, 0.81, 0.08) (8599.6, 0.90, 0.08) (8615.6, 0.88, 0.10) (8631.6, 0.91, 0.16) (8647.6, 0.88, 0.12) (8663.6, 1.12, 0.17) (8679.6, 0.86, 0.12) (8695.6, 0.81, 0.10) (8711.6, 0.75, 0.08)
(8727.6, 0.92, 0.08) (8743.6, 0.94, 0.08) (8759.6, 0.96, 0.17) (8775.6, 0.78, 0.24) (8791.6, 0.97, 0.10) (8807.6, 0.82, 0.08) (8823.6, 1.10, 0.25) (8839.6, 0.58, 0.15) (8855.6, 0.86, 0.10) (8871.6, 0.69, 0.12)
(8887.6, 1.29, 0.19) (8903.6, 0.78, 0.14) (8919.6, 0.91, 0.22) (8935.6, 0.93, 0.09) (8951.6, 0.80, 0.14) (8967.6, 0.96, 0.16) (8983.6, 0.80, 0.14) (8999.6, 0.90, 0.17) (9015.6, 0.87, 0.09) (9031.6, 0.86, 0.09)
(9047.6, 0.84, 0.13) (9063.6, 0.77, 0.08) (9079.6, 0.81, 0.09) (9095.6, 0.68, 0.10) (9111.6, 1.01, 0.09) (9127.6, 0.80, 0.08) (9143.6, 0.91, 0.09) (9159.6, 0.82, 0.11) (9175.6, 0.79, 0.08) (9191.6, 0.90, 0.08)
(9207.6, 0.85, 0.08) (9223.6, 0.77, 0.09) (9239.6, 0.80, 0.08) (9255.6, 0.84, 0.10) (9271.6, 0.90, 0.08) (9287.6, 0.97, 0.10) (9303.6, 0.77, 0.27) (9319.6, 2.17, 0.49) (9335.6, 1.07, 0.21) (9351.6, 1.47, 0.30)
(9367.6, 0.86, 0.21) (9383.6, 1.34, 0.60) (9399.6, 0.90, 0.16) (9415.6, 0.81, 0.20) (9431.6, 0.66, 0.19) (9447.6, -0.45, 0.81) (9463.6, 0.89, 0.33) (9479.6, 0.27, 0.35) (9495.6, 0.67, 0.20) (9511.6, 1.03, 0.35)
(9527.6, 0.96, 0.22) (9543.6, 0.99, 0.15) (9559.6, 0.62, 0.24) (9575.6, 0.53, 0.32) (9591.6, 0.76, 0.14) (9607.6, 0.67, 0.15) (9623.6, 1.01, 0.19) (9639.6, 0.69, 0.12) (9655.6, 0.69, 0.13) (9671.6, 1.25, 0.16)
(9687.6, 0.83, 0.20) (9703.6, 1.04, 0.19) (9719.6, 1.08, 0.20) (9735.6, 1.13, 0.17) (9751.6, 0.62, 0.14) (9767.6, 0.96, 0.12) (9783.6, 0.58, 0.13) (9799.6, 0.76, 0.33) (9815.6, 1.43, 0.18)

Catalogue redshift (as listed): 0.419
